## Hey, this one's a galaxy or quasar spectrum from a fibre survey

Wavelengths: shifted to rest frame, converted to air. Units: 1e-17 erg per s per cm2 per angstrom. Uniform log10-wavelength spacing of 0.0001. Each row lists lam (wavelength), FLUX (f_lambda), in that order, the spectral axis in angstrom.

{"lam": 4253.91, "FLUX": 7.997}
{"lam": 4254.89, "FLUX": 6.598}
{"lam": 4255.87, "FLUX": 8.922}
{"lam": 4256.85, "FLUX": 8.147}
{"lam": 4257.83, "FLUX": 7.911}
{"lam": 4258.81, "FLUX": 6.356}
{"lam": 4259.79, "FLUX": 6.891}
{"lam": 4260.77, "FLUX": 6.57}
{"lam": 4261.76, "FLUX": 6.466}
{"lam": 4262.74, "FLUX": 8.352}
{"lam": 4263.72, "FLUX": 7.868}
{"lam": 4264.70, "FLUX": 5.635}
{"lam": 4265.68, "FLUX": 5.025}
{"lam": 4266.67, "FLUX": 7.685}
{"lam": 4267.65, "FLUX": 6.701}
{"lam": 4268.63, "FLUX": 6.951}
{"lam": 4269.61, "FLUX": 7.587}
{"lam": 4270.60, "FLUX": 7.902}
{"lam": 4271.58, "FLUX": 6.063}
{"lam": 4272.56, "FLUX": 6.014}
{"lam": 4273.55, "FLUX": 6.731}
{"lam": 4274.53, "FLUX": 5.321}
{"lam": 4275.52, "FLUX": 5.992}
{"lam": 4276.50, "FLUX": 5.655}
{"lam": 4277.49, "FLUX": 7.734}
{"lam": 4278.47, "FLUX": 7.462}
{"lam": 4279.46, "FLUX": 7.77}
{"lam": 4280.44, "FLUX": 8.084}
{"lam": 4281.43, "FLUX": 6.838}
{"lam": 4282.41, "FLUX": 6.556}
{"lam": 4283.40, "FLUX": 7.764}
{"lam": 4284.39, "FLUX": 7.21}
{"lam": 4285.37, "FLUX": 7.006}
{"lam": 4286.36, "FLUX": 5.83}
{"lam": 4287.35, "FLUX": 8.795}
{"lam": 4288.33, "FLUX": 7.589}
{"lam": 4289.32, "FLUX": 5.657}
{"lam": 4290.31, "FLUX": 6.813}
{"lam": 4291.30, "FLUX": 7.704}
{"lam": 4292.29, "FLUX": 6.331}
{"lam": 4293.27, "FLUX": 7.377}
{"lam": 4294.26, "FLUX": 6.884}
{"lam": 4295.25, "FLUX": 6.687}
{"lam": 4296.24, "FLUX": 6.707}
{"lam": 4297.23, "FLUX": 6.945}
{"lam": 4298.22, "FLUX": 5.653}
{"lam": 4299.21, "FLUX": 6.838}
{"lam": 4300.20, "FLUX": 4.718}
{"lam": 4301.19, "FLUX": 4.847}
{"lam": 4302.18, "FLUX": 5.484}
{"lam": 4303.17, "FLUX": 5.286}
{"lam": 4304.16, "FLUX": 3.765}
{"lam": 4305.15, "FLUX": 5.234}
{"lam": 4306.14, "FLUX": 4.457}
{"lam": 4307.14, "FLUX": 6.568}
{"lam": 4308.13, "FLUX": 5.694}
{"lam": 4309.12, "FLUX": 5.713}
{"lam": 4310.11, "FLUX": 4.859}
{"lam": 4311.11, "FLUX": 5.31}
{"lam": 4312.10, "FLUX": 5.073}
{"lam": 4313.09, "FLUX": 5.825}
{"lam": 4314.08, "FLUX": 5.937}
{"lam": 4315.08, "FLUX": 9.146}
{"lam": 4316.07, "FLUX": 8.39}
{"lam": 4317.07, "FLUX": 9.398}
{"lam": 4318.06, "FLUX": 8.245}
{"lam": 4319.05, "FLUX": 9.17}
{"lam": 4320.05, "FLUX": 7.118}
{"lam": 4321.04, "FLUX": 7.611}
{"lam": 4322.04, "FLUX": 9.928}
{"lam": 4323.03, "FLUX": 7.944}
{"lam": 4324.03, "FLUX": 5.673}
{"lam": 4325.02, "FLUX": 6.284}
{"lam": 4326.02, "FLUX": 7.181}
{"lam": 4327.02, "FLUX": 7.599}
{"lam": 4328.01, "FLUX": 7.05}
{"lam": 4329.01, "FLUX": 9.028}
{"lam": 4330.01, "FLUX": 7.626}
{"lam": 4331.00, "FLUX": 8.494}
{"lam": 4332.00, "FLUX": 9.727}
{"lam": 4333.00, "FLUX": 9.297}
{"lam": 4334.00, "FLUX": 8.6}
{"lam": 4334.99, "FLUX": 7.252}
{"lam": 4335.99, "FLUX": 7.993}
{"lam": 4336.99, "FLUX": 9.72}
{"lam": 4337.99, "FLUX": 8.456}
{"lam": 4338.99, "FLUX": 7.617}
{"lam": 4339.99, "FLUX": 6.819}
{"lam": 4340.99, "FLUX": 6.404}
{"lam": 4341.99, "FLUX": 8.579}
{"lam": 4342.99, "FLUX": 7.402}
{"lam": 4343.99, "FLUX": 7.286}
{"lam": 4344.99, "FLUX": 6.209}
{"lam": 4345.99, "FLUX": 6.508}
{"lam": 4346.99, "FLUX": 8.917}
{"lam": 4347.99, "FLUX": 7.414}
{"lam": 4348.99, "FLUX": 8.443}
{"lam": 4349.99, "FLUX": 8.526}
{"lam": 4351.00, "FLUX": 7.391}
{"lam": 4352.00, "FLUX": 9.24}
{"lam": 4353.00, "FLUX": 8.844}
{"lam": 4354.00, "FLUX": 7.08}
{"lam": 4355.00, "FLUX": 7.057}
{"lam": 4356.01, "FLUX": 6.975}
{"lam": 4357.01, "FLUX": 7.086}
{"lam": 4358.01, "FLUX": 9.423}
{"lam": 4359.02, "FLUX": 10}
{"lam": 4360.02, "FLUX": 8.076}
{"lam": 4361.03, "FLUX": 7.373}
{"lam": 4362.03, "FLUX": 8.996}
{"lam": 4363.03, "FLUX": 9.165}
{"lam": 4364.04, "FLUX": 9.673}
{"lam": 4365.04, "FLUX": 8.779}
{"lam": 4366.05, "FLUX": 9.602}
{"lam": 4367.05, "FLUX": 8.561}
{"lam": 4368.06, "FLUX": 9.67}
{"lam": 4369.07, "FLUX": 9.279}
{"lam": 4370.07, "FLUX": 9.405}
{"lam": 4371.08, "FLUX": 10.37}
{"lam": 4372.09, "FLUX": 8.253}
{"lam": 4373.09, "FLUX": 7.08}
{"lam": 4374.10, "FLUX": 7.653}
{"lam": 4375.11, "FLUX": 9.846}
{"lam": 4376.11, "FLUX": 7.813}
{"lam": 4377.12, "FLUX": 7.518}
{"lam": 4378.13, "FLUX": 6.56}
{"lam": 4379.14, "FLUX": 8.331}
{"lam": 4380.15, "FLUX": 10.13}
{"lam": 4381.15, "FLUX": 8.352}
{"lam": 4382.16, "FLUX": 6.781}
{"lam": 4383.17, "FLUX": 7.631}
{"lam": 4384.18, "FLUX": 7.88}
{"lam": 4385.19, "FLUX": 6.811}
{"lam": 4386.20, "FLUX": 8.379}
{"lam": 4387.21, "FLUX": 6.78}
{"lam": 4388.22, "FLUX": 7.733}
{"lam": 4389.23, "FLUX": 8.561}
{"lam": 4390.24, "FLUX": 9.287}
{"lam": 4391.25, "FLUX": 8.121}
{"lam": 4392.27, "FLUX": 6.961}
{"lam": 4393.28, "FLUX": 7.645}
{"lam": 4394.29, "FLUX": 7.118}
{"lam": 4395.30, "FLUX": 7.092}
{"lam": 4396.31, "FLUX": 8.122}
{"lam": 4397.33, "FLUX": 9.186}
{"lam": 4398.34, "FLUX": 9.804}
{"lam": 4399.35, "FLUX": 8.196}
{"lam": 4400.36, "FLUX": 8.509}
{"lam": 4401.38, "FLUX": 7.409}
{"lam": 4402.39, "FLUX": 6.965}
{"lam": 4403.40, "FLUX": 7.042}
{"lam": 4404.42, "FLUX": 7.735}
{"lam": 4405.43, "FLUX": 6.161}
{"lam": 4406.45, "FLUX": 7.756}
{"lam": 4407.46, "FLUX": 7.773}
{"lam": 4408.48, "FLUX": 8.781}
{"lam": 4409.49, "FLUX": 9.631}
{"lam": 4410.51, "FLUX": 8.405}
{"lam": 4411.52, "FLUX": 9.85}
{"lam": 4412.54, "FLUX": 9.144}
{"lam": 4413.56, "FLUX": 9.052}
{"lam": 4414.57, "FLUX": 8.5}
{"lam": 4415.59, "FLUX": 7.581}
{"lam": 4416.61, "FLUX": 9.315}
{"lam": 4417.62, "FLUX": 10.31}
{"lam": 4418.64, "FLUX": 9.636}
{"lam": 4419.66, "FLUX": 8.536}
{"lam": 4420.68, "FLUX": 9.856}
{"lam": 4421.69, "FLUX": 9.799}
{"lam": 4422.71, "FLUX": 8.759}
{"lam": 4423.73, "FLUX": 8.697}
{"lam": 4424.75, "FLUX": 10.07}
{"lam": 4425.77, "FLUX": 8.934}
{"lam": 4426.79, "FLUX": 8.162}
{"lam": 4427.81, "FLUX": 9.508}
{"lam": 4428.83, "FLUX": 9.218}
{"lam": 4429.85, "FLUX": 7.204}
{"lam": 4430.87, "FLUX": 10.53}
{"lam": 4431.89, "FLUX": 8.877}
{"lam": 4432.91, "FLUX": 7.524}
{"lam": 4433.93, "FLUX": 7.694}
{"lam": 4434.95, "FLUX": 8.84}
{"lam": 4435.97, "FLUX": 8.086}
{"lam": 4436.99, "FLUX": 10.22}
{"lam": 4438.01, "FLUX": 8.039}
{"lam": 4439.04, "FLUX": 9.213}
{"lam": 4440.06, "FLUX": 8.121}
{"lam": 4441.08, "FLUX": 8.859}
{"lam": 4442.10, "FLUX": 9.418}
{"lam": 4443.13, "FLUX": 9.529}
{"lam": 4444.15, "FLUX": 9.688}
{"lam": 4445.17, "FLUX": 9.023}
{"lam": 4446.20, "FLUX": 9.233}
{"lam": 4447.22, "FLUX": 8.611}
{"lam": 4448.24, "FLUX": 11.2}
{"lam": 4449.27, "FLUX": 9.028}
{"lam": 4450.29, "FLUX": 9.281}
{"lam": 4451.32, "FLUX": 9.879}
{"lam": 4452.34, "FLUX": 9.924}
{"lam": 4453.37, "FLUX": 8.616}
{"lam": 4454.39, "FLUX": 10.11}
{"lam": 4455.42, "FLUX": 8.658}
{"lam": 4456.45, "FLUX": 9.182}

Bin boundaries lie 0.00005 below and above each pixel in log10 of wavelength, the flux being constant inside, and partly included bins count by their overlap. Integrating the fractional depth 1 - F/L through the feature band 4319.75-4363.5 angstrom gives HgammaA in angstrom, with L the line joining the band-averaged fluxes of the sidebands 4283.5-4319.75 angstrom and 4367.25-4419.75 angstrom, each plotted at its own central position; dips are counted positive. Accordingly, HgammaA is -4.1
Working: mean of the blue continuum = 6.49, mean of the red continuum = 8.28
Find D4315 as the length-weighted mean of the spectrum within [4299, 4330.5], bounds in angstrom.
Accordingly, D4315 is 6.66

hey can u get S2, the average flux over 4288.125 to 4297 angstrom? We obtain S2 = 6.84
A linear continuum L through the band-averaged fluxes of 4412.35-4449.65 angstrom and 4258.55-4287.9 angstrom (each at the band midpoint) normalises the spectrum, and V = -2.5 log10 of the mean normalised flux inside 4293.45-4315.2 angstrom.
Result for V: 0.26 mag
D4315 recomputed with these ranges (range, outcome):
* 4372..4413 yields 8.02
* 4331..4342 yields 8.22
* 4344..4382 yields 8.34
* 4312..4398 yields 8.06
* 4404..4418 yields 8.56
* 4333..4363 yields 7.96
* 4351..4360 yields 8.17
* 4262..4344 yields 7.01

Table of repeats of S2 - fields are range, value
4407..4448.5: 9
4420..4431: 9.1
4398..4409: 7.81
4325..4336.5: 8.08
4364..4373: 9.17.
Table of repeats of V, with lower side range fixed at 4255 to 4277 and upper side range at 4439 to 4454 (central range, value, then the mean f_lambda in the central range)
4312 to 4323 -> -0.05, 7.91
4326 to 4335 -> -0.08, 8.29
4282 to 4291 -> 0.01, 7.04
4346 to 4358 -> 0.01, 7.91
